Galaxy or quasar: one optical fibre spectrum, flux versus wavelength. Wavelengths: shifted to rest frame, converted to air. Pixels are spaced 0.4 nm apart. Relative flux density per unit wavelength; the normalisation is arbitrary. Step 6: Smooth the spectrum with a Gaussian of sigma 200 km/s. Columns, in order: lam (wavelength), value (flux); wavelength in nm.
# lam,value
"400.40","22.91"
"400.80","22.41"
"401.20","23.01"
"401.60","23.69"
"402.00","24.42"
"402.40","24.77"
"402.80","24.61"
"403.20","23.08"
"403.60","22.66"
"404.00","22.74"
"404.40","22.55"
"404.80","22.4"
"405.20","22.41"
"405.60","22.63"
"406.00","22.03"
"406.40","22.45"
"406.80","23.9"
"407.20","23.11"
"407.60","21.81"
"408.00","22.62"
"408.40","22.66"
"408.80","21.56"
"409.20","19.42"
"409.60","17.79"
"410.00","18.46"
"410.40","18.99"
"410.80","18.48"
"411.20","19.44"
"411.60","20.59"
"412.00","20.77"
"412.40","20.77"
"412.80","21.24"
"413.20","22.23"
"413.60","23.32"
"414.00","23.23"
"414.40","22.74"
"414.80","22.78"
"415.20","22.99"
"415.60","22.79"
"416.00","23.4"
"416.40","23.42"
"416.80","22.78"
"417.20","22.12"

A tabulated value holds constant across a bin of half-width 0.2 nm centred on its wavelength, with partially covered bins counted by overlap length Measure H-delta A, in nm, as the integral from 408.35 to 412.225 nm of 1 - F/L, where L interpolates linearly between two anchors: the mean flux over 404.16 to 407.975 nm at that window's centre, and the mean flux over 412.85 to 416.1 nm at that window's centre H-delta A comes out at 0.513 nm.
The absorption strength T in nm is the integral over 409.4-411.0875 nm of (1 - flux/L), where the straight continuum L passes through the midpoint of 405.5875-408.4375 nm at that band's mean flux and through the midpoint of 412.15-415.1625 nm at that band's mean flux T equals 0.301 nm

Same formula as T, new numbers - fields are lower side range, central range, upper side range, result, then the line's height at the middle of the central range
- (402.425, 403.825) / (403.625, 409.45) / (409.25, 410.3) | -0.391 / 20.9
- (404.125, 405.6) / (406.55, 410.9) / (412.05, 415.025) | 0.295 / 22.4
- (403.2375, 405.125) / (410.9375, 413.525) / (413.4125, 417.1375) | 0.226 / 22.9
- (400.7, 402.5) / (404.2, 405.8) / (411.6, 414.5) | 0.045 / 23.1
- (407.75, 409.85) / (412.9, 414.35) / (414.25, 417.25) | -0.034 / 22.3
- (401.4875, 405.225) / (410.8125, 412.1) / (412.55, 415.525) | 0.160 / 22.8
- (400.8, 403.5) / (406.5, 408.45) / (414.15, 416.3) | 0.052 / 23.4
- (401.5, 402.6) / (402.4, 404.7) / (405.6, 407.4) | 0.059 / 23.8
